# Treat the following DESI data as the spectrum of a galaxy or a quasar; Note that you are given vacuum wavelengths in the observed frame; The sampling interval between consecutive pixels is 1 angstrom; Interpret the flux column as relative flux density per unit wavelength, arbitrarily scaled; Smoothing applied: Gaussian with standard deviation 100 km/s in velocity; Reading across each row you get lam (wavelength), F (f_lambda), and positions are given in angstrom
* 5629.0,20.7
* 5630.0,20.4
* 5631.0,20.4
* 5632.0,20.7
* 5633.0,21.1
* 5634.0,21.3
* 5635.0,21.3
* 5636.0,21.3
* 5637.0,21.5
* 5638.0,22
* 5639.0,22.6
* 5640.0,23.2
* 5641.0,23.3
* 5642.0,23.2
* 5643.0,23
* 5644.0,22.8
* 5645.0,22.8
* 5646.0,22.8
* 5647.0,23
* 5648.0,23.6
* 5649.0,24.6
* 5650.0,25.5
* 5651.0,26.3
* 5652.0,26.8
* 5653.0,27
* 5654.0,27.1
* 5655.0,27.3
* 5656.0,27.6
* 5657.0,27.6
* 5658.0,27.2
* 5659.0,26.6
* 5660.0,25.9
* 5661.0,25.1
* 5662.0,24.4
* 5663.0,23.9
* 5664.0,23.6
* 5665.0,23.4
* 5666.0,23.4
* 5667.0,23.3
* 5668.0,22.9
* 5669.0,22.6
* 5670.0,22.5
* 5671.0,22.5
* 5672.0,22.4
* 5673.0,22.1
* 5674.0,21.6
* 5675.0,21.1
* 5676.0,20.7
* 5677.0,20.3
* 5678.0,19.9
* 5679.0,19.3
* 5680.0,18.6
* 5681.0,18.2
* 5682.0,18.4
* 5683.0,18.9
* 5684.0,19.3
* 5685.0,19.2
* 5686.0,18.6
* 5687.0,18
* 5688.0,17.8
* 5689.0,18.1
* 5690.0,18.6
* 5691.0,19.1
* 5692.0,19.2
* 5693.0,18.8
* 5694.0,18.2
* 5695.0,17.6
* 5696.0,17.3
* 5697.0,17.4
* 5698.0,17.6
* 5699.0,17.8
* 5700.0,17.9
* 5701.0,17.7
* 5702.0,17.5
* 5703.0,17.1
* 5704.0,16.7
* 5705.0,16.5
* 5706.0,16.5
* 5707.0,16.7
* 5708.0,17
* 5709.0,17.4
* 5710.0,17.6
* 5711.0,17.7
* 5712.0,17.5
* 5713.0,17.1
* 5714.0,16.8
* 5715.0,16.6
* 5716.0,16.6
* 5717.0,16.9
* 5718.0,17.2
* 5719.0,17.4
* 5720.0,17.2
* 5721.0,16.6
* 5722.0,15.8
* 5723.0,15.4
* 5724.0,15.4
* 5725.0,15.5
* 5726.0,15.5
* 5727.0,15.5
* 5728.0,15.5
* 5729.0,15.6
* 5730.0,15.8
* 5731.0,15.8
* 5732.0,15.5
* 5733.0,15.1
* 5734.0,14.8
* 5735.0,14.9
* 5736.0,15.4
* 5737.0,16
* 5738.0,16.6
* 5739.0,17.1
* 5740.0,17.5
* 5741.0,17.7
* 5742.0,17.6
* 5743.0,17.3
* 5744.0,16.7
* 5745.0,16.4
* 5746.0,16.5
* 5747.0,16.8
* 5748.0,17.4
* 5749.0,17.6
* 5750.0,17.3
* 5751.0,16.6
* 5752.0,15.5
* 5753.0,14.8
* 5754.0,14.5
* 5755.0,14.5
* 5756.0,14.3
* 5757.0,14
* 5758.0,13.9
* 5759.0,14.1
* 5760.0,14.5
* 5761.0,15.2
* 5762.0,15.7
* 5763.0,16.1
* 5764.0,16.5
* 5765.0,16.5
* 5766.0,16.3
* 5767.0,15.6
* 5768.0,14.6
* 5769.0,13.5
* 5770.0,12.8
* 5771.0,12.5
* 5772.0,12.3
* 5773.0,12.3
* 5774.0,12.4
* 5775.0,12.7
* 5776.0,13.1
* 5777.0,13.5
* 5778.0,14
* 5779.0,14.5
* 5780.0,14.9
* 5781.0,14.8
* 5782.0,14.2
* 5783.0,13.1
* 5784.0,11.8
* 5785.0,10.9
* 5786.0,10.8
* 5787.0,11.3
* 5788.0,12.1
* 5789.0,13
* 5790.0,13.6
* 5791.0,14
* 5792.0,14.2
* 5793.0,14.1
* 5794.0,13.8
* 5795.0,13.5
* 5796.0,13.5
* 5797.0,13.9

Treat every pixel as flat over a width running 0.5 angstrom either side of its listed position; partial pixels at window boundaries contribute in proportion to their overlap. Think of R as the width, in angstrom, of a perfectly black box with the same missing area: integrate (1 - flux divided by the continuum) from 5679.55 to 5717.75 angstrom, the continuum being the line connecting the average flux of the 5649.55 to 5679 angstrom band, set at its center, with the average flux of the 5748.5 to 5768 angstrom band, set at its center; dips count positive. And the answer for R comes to 5.8 angstrom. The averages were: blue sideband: 24.1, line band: 17.7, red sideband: 15.4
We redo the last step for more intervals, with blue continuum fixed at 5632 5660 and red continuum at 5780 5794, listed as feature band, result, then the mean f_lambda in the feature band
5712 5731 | 2.0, 16.3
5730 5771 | 0.5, 15.7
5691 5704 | 1.4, 17.8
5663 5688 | 1.1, 20.9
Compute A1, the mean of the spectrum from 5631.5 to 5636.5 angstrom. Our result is 21.1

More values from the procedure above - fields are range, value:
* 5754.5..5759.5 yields 14.2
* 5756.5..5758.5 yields 13.9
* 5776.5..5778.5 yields 13.8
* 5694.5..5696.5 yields 17.5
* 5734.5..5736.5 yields 15.2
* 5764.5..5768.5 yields 15.8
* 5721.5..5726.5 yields 15.5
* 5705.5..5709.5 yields 16.9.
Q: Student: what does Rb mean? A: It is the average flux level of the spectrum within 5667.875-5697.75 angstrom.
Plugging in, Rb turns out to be 19.6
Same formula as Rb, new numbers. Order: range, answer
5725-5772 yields 15.6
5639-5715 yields 21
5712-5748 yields 16.3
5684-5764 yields 16.6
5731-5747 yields 16.3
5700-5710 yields 17.1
